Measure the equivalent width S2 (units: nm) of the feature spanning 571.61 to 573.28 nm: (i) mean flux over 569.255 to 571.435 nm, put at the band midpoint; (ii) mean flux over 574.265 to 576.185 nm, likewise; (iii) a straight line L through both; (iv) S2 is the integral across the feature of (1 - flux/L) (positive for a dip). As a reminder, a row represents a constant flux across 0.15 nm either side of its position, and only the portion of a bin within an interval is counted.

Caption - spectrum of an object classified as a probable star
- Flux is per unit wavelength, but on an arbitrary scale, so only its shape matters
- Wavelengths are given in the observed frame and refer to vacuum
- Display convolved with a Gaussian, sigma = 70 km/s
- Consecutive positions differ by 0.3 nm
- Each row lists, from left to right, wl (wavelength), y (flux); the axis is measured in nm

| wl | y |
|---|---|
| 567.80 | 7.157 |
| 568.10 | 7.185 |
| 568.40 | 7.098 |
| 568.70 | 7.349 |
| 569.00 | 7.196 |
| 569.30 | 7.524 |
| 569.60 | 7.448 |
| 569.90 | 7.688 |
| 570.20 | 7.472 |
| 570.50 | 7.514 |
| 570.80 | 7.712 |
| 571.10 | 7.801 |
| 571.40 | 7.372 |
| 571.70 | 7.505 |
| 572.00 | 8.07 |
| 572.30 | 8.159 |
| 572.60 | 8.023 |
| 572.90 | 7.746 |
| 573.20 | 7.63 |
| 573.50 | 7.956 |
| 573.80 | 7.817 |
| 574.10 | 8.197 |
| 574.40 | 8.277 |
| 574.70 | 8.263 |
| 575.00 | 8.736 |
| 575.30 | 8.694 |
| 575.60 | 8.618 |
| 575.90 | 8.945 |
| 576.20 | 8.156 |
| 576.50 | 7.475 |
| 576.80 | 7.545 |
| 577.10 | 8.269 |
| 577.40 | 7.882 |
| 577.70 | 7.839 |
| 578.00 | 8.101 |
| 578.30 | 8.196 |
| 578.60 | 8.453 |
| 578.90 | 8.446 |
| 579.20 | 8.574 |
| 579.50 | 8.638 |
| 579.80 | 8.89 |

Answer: 0.026 nm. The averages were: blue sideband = 7.58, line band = 7.88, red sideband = 8.56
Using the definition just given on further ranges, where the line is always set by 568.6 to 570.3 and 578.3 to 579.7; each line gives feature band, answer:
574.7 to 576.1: -0.098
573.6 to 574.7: -0.020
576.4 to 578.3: 0.099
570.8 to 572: 0.003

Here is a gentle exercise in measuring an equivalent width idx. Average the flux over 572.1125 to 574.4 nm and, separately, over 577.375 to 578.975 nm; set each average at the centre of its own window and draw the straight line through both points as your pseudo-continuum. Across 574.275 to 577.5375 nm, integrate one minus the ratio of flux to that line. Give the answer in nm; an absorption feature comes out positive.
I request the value -0.08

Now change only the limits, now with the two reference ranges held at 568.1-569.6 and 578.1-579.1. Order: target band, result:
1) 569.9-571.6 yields -0.018 nm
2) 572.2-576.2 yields -0.177 nm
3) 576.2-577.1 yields 0.045 nm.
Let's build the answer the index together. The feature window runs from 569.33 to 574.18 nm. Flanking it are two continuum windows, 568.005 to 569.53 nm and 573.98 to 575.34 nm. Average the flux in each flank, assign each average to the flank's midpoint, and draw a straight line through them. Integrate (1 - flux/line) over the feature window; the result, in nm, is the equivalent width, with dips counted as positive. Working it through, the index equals 0.068 nm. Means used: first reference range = 7.28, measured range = 7.74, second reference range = 8.42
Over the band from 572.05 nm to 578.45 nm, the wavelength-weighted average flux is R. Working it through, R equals 8.12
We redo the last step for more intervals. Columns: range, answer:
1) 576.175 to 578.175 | 7.88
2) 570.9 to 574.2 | 7.84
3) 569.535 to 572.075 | 7.61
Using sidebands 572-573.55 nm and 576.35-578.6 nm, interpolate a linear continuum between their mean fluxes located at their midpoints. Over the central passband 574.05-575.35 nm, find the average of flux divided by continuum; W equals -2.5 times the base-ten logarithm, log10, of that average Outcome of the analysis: -0.07 mag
